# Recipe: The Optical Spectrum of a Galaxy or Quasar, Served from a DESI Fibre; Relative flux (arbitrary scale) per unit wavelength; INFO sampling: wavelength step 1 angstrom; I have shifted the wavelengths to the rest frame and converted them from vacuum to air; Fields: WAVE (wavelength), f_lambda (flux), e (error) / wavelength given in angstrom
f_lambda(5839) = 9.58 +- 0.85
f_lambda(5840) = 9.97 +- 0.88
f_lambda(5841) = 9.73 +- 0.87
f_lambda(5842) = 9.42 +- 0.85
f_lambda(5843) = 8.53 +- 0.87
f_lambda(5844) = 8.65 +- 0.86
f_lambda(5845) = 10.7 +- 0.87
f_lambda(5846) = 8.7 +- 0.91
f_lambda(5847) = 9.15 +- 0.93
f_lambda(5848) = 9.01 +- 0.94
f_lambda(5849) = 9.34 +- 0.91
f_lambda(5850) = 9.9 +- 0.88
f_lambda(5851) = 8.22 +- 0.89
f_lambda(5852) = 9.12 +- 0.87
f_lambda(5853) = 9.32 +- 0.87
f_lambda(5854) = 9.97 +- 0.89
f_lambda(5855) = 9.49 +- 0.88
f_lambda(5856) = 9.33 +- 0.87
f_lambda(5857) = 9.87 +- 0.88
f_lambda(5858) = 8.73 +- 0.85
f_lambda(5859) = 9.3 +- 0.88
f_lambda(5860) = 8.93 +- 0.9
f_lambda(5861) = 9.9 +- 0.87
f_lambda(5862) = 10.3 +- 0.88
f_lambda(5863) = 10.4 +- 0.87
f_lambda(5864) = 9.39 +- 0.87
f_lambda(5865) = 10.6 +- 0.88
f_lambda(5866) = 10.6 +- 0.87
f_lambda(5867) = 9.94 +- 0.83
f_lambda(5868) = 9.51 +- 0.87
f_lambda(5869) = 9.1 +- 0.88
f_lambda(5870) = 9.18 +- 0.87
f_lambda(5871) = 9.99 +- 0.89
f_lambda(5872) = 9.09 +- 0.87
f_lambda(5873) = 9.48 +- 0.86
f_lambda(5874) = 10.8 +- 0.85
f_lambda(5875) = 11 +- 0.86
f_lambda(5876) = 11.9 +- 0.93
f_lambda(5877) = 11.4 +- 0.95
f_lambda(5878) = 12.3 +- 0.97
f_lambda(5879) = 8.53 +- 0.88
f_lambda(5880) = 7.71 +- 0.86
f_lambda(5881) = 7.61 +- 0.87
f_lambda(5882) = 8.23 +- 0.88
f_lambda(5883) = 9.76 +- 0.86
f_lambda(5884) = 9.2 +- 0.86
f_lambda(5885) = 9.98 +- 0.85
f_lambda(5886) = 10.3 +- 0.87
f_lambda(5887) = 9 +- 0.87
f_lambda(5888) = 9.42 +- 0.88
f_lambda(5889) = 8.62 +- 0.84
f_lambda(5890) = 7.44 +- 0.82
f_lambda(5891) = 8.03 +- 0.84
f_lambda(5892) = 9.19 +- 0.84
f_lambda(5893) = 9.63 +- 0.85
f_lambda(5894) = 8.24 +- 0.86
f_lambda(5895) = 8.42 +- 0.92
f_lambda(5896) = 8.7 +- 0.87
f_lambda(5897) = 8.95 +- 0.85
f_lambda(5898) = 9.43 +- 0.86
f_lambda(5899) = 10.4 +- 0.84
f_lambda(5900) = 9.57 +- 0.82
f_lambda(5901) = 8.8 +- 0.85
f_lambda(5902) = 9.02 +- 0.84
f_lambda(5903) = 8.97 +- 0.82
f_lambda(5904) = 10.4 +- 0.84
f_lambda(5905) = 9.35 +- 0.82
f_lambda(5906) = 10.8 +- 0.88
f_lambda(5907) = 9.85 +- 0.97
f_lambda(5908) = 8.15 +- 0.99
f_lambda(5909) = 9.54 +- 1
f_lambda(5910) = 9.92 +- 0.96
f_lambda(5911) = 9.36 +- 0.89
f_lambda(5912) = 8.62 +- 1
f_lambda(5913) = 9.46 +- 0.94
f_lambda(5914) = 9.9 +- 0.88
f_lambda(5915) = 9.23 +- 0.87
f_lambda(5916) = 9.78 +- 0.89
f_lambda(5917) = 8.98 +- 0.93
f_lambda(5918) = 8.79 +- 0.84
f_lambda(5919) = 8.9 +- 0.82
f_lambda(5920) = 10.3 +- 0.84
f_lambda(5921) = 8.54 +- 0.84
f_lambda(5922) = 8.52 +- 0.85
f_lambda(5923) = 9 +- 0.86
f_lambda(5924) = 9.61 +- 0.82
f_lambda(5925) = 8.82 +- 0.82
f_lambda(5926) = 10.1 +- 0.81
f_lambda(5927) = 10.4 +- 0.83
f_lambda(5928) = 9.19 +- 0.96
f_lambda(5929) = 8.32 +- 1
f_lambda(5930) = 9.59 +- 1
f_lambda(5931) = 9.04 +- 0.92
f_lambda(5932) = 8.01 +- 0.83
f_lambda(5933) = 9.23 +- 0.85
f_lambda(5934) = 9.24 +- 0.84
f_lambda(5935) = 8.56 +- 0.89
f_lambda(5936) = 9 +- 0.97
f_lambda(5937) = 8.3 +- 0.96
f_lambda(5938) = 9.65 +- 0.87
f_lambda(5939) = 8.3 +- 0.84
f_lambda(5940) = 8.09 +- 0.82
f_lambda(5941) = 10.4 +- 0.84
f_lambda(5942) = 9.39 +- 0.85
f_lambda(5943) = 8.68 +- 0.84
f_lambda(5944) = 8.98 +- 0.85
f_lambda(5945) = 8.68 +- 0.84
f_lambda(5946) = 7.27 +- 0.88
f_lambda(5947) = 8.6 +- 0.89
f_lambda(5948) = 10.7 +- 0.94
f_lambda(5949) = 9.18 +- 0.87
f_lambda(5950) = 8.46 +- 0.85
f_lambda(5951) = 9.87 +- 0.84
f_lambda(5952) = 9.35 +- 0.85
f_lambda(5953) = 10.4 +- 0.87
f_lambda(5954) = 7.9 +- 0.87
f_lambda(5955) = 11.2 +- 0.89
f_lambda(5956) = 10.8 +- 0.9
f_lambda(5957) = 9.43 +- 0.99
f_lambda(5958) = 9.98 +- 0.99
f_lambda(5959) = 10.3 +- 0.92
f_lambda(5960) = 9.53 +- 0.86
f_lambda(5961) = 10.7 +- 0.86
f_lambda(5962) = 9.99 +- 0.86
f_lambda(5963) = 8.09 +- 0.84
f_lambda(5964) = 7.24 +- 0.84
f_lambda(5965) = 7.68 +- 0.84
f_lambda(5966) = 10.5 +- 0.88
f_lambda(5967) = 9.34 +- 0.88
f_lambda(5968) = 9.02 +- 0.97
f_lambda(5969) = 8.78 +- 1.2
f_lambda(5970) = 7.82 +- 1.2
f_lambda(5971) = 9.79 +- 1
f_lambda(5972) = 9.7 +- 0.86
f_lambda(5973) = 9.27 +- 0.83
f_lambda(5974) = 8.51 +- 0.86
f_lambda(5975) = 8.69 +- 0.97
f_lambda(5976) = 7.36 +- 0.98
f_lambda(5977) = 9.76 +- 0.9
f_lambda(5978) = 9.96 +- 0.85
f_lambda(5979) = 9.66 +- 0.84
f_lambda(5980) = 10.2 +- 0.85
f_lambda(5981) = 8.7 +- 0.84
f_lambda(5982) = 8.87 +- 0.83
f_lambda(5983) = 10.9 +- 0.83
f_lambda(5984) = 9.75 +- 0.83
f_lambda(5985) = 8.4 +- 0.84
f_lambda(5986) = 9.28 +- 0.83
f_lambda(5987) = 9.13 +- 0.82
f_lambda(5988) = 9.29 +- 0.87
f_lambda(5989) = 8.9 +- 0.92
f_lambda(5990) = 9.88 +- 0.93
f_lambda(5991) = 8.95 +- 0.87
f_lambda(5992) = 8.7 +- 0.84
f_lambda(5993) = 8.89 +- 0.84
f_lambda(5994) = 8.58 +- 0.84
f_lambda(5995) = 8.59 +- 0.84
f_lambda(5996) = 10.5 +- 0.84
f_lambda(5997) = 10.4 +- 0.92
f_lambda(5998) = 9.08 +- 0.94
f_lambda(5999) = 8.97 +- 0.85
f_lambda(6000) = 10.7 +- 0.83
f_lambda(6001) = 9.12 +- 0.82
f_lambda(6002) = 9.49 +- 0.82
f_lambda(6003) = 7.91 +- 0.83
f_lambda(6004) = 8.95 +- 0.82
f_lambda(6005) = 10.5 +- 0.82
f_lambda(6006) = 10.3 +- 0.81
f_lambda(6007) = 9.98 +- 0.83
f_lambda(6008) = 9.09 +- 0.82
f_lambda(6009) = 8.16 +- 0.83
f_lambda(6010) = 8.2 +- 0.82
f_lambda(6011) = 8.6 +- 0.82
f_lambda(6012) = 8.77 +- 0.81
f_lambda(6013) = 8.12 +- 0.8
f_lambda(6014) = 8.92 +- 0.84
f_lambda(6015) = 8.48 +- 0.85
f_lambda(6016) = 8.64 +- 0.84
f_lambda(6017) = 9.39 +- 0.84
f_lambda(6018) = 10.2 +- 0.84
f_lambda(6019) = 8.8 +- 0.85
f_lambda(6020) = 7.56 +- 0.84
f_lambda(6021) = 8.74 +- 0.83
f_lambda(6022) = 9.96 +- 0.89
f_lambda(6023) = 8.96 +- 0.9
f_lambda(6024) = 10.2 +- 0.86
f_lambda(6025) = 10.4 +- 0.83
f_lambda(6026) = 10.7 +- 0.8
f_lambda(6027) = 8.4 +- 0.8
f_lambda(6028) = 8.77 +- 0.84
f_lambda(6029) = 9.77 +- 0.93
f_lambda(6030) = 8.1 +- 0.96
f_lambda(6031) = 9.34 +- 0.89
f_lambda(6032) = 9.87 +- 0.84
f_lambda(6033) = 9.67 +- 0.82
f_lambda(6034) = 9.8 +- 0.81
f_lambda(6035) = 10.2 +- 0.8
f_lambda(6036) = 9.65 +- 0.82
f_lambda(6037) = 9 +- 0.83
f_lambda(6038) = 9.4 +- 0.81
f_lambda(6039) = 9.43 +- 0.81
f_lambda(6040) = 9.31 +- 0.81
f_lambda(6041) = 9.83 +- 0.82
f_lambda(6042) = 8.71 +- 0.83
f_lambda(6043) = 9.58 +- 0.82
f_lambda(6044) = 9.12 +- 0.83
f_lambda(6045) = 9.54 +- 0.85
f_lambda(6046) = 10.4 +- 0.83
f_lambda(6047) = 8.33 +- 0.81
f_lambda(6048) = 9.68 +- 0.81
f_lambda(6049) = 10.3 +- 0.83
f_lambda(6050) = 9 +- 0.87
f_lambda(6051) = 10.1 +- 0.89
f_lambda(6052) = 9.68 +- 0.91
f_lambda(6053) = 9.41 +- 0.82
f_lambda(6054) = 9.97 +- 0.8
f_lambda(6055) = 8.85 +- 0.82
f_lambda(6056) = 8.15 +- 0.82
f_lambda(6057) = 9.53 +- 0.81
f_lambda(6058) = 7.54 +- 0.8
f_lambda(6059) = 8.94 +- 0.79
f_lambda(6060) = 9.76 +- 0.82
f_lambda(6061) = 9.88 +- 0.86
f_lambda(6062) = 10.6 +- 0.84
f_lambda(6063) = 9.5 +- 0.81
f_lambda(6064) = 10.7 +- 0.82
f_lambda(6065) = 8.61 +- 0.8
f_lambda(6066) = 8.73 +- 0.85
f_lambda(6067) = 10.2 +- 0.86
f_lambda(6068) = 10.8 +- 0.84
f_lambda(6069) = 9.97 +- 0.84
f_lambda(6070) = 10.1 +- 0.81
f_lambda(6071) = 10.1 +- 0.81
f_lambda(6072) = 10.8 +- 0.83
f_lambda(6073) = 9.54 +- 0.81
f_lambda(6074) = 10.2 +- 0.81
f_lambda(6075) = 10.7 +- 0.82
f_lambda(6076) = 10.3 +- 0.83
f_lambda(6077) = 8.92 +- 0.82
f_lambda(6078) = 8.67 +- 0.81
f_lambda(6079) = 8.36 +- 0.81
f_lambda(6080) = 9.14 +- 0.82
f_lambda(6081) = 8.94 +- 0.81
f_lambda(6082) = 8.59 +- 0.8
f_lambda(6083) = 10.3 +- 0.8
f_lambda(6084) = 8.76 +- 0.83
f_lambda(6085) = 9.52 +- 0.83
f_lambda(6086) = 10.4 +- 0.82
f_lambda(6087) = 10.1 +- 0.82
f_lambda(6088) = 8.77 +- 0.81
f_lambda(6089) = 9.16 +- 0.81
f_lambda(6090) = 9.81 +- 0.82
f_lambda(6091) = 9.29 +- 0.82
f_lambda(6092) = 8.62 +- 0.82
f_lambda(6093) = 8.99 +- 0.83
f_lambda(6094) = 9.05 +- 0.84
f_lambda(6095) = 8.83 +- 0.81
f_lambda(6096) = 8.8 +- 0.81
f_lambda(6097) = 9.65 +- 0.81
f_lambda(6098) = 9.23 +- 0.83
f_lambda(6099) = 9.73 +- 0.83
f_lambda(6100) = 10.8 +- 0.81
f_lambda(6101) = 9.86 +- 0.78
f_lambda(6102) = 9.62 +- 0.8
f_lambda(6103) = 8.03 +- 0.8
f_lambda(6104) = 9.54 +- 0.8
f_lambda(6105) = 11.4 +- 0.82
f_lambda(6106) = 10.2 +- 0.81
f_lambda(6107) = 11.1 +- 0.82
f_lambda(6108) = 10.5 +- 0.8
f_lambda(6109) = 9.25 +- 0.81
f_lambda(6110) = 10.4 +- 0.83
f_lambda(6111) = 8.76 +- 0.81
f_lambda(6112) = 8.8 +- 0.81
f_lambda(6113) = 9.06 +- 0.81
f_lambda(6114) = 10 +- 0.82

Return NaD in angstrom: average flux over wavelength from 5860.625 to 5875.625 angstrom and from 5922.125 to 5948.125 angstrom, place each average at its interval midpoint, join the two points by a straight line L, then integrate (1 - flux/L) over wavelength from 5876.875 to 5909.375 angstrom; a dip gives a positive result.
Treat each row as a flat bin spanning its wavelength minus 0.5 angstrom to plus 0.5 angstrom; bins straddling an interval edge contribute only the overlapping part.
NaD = 1.3 angstrom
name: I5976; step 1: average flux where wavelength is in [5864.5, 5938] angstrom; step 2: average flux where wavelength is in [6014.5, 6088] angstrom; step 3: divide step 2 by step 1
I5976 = 1.0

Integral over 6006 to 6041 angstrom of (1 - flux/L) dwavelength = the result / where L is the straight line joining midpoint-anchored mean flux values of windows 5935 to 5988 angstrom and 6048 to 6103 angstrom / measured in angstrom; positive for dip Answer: 0.6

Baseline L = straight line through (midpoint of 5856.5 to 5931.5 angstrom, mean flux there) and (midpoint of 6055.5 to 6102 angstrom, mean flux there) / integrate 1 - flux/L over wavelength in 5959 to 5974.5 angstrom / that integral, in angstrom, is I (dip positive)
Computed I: 0.6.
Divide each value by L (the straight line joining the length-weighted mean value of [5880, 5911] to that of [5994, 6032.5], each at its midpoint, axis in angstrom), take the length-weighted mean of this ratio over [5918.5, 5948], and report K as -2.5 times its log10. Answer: 0.018 mag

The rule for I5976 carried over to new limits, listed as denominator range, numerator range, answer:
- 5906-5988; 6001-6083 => 1.02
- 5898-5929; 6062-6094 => 1.02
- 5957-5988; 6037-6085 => 1.03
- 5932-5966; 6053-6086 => 1.04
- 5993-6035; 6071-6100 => 1.02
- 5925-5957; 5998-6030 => 1.00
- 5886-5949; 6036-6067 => 1.03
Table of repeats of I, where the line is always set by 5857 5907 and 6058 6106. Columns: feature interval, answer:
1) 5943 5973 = 0.80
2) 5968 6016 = 1.94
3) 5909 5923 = 0.39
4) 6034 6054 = 0.06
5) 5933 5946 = 0.87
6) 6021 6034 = 0.08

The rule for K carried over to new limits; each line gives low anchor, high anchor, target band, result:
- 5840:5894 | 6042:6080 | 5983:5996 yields 0.04 mag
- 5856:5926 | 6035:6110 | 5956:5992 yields 0.03 mag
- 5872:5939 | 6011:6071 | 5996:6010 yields -0.01 mag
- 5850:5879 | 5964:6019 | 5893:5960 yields 0.03 mag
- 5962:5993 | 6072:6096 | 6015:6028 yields -0.01 mag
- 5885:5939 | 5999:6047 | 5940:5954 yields 0.01 mag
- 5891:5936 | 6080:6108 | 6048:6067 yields 0.00 mag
